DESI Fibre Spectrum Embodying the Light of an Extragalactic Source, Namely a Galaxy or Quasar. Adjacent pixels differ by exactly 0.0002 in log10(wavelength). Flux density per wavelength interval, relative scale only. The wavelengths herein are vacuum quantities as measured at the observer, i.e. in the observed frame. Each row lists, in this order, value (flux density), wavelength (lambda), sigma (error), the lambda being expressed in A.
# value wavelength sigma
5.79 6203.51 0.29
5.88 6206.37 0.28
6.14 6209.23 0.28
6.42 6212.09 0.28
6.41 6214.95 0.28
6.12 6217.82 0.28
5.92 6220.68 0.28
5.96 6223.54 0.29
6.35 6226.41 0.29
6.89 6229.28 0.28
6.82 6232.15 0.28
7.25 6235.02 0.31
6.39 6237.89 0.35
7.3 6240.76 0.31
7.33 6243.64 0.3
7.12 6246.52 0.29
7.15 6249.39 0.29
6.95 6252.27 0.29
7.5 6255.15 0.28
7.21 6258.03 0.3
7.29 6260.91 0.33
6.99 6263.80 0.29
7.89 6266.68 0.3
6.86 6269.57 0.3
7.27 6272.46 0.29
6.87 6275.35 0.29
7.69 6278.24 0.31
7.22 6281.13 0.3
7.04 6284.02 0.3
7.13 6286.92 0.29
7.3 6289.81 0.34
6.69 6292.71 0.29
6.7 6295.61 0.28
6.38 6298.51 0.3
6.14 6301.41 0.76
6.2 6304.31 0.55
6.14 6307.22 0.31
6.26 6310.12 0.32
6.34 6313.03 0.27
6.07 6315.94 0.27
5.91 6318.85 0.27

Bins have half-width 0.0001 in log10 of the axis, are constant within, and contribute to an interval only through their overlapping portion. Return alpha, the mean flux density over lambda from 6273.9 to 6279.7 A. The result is 7.28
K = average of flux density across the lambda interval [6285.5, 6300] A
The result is 6.84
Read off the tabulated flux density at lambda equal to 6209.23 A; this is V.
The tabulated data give 6.14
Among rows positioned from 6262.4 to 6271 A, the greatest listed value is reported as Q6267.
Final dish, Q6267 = 7.89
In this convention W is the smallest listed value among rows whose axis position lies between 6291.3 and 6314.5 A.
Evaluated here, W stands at 6.14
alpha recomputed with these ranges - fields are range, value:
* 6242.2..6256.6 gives 7.21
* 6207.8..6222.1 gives 6.2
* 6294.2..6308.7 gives 6.31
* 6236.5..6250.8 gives 7.06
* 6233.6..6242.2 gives 6.98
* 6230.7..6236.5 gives 7.03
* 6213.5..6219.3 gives 6.26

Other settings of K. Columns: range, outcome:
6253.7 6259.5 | 7.36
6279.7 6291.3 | 7.17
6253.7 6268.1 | 7.38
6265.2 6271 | 7.38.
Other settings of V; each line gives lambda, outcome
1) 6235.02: 7.25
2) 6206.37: 5.88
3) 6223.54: 5.96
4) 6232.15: 6.82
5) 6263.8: 6.99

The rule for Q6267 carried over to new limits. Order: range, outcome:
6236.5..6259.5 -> 7.5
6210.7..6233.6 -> 6.89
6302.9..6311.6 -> 6.26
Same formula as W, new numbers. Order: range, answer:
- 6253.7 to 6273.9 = 6.86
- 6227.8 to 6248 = 6.39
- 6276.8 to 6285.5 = 7.04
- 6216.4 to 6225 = 5.92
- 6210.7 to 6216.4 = 6.41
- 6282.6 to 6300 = 6.38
